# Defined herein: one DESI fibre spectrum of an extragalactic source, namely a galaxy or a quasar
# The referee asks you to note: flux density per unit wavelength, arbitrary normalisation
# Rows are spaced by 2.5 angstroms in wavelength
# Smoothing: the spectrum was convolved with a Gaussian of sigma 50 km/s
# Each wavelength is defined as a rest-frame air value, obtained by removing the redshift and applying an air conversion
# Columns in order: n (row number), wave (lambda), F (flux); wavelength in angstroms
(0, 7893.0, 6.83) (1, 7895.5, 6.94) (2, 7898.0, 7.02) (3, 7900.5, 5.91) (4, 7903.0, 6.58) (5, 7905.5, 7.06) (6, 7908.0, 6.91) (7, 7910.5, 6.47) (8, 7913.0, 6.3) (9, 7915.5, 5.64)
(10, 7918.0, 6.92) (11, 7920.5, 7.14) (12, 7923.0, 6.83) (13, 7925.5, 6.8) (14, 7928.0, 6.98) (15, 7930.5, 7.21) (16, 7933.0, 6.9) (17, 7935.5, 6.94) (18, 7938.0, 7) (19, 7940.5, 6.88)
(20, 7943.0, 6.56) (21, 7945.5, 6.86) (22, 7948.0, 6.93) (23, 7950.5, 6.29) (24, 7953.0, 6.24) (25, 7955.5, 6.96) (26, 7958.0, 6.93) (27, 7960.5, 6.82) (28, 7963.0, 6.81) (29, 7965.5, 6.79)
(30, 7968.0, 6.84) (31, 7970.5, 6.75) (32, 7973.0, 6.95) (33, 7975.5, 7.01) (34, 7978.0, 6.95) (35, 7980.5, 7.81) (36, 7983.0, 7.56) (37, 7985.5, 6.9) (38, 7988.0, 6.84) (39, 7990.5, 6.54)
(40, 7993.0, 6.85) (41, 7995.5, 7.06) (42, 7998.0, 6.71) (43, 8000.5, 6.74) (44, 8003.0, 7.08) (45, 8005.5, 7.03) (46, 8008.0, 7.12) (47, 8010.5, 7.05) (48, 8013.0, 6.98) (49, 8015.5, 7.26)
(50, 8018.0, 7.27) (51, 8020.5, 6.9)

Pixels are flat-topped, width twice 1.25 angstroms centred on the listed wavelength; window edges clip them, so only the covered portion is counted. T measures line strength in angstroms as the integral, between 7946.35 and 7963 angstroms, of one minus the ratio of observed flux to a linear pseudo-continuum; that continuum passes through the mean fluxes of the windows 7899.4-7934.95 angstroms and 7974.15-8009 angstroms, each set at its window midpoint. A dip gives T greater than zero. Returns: 0.4 angstroms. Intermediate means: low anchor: 6.7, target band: 6.71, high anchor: 7.01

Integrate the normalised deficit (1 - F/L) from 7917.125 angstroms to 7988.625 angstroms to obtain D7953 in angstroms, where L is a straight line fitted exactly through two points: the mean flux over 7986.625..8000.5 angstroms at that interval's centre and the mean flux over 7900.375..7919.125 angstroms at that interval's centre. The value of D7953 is -2.8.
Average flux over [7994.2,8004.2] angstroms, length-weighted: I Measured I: 6.9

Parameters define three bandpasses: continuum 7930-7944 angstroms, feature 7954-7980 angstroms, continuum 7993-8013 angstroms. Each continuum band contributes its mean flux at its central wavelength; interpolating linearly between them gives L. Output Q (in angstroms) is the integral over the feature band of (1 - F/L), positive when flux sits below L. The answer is 0.11 angstroms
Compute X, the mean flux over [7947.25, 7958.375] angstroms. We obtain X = 6.64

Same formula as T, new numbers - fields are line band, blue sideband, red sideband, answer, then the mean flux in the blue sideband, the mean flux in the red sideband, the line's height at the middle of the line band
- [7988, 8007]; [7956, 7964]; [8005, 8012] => 0.44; 6.86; 7.07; 7.02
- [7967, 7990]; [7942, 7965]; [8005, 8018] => -0.56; 6.72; 7.11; 6.88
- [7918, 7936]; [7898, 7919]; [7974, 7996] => -0.91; 6.5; 7.06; 6.64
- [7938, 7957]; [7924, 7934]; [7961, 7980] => 0.67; 6.97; 6.91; 6.94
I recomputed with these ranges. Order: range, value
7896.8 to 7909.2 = 6.69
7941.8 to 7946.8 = 6.71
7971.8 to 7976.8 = 6.98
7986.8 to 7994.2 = 6.74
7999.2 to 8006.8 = 6.95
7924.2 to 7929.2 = 6.89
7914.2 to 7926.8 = 6.67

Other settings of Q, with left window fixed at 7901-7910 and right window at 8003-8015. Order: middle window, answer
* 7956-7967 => 0.1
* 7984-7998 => 0.3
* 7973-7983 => -0.4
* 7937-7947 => 0.0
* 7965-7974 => 0.1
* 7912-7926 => 0.4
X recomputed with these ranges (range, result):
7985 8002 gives 6.81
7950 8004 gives 6.89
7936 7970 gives 6.77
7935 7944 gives 6.85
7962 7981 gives 6.96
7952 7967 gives 6.77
